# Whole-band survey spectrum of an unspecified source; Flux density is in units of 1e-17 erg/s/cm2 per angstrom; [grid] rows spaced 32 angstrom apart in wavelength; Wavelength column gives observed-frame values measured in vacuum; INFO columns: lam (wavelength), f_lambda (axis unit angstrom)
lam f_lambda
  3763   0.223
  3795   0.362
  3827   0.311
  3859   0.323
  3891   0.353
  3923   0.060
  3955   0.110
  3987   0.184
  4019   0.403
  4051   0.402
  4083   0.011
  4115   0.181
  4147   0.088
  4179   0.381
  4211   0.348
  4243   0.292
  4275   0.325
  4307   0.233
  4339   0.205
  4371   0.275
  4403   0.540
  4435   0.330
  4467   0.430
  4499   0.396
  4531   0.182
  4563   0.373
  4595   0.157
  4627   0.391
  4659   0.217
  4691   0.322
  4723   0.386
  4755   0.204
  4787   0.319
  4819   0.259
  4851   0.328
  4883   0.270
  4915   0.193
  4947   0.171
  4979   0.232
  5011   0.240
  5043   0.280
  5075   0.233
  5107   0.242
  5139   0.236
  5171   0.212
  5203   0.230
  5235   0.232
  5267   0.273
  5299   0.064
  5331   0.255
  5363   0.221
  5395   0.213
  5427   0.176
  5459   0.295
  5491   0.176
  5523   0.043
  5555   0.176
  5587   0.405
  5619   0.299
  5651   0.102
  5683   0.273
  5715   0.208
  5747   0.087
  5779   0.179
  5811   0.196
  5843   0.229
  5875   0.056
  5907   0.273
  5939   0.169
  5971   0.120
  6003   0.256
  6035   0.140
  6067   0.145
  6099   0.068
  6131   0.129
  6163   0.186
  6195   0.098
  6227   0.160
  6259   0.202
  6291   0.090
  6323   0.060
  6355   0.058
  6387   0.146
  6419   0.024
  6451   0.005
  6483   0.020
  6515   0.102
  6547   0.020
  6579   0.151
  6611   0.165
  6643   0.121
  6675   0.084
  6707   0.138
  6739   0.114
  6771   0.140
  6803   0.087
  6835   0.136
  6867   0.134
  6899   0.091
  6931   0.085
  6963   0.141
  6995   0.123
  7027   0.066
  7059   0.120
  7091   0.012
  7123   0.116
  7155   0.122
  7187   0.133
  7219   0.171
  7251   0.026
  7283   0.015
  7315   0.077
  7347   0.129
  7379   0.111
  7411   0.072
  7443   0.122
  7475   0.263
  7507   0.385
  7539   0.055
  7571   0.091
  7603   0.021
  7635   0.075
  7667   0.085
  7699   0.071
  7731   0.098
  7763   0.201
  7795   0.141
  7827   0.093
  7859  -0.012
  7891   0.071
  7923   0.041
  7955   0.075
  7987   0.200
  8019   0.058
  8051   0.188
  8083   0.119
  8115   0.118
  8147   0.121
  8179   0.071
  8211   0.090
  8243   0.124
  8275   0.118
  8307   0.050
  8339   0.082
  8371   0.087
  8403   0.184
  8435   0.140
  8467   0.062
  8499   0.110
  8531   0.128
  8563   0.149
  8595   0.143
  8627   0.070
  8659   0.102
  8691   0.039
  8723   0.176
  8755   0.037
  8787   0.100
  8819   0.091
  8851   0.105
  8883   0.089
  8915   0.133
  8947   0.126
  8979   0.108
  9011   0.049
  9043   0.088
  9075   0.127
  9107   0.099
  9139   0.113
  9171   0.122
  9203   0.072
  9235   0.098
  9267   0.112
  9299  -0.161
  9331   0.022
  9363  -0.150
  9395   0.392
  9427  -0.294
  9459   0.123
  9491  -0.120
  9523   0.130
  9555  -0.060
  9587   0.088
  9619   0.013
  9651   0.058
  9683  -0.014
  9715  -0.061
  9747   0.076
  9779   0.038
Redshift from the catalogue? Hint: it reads 1.009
